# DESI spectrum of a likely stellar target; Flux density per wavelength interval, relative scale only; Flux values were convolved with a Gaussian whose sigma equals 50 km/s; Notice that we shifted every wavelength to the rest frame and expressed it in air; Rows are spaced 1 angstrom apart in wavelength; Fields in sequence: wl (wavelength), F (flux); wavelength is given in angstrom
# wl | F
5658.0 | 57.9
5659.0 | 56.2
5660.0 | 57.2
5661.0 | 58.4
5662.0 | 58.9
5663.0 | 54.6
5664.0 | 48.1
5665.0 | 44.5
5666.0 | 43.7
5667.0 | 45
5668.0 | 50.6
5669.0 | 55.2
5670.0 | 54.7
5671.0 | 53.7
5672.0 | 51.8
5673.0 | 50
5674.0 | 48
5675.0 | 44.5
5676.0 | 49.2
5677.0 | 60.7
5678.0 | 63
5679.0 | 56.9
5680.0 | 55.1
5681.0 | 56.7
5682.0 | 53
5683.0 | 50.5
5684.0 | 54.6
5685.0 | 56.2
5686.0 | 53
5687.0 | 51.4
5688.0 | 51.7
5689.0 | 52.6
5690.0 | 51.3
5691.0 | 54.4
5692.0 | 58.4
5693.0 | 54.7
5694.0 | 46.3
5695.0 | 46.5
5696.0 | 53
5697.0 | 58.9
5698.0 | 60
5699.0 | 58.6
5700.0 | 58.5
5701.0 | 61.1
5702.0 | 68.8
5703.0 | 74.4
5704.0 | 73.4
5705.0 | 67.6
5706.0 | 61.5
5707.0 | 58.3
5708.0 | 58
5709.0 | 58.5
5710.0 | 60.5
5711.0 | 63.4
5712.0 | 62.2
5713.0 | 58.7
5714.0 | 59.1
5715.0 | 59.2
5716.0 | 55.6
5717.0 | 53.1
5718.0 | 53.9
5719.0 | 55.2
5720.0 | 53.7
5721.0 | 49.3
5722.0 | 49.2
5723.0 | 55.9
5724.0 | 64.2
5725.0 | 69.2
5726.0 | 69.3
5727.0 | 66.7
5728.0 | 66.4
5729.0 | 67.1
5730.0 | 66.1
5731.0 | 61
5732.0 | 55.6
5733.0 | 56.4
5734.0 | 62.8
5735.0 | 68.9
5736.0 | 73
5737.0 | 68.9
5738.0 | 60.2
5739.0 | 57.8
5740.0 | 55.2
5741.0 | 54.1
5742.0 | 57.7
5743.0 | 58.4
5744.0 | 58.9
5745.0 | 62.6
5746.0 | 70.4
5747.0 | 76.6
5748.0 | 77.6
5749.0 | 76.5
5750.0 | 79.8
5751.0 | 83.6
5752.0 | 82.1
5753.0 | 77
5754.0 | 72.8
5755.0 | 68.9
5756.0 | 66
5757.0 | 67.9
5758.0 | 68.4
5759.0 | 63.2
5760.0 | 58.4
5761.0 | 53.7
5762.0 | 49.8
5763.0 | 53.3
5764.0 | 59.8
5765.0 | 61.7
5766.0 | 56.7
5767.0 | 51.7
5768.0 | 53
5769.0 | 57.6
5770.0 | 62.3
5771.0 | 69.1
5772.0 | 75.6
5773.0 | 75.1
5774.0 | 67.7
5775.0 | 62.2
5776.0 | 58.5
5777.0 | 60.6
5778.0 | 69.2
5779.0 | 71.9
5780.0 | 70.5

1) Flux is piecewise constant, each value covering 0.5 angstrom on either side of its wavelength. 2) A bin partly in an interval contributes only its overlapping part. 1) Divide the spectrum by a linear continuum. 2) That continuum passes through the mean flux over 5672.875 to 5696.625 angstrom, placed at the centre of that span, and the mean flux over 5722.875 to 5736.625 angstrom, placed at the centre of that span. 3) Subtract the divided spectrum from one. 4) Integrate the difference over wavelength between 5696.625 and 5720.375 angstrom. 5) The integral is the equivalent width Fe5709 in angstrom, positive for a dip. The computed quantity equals -0.6 angstrom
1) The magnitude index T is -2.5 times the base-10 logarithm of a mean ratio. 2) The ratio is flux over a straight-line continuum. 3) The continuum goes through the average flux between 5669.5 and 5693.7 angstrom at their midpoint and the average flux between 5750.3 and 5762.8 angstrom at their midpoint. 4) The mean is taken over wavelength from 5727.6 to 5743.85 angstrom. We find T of 0.031 mag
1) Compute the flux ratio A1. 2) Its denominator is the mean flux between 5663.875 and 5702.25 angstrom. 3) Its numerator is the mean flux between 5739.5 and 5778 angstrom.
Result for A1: 1.22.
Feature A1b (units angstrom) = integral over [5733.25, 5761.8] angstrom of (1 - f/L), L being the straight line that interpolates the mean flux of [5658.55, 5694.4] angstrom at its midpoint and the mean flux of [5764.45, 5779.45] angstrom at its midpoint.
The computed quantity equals -2.9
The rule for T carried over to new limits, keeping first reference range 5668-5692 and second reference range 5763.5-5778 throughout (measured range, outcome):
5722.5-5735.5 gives -0.10 mag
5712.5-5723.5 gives 0.05 mag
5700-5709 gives -0.16 mag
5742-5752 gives -0.19 mag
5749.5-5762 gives -0.14 mag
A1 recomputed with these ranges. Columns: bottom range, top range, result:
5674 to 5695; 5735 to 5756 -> 1.28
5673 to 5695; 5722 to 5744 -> 1.17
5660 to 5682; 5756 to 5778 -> 1.17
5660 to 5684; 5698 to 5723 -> 1.13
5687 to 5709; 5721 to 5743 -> 1.06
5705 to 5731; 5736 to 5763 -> 1.11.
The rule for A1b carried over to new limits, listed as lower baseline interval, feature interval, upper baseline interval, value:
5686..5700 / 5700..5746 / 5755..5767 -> -3.8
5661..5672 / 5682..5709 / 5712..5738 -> -0.6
